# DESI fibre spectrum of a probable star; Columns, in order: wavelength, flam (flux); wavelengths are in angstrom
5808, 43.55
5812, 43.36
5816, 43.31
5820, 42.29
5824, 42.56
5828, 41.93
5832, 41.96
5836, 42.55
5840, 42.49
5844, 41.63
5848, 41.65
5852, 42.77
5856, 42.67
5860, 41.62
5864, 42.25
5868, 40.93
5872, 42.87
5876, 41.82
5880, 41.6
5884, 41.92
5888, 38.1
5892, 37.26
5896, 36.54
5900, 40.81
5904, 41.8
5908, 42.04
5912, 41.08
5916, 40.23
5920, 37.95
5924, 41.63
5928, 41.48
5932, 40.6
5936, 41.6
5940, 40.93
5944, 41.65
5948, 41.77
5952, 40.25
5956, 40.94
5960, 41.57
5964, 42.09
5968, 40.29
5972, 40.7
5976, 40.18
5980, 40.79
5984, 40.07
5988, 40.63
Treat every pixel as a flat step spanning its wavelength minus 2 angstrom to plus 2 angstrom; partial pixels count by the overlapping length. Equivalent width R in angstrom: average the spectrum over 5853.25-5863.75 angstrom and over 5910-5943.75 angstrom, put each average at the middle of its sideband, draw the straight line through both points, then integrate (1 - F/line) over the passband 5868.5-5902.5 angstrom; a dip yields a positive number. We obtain 1.2 angstrom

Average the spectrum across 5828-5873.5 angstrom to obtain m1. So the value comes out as 42.1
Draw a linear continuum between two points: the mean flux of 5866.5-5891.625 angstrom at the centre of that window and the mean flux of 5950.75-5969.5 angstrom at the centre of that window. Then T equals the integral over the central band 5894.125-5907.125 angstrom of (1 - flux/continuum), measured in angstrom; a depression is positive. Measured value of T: 0.3 angstrom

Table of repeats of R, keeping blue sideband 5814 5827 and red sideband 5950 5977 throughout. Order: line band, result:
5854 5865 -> 0.0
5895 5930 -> 0.9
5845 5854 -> 0.0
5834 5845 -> 0.0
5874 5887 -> 0.1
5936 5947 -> -0.1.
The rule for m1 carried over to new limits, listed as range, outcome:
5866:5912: 40.5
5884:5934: 40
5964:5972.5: 40.8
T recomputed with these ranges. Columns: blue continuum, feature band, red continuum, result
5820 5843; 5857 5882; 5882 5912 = -0.61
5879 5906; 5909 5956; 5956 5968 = -0.22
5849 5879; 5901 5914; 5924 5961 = 0.01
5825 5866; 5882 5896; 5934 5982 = 1.01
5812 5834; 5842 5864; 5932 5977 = 0.05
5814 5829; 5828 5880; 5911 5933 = -0.24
